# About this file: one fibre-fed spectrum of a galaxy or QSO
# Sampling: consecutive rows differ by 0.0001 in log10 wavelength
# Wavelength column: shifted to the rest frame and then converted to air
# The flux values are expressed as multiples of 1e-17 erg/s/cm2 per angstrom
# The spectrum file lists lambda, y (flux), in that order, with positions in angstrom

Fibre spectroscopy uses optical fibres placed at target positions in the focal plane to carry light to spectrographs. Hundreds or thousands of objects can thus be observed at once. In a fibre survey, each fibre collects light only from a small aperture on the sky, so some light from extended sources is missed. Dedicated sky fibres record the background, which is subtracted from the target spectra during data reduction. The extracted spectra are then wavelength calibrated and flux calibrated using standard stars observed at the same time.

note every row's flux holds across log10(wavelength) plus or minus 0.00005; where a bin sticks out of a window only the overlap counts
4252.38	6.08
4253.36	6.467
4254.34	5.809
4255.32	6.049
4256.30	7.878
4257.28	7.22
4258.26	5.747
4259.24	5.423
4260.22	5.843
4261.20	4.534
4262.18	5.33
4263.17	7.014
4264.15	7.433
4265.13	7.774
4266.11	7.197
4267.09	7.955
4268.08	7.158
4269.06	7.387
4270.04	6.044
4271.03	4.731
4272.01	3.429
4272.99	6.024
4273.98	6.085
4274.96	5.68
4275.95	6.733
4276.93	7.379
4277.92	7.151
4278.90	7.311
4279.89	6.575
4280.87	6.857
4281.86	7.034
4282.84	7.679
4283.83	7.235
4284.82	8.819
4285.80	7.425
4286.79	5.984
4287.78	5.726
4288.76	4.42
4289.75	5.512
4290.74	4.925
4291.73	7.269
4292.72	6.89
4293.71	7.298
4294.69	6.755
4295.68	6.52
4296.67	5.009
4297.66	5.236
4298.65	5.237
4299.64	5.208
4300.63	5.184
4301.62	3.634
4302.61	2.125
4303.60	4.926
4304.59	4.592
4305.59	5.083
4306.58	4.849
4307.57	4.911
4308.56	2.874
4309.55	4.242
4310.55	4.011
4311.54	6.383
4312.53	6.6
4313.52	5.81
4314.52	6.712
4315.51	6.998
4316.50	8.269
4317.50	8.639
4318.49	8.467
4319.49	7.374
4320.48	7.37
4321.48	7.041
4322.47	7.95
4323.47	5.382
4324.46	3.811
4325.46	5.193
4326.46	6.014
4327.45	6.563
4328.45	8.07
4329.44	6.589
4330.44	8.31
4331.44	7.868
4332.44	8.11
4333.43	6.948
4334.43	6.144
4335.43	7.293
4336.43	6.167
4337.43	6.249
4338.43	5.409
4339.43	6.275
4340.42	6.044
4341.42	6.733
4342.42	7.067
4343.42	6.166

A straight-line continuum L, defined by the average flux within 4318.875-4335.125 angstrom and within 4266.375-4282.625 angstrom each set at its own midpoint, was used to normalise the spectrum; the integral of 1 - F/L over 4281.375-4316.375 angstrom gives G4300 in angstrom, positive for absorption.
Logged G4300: 4.9 angstrom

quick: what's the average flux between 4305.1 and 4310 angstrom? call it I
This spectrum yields 4.4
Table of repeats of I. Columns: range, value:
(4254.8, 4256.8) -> 6.95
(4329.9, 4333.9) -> 7.8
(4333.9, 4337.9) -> 6.46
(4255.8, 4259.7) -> 6.58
